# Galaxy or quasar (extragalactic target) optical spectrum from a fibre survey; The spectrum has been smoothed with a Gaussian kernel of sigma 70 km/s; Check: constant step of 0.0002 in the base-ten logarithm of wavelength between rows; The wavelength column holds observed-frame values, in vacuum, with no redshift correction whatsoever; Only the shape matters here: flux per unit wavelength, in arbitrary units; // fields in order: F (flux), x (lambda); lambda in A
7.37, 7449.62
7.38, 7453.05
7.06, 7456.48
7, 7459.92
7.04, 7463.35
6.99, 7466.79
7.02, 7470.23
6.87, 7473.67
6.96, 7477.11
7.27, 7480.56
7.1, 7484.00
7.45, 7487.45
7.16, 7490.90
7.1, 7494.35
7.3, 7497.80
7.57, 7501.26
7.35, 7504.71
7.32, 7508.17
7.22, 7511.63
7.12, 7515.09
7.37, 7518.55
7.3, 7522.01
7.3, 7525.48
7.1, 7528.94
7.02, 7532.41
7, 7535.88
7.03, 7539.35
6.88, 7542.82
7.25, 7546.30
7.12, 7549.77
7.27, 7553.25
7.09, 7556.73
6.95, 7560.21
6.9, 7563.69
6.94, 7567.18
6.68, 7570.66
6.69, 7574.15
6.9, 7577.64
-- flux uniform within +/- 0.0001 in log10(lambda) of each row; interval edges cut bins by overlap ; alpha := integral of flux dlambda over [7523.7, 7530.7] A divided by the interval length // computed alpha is 7.2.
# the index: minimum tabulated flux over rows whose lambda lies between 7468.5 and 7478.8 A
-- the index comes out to 6.87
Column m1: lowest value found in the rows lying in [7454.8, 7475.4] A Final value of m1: 6.87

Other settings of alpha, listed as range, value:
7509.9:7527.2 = 7.26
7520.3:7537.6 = 7.14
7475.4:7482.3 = 7.12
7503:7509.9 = 7.33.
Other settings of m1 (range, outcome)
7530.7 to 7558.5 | 6.88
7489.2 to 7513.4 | 7.1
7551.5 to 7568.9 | 6.9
